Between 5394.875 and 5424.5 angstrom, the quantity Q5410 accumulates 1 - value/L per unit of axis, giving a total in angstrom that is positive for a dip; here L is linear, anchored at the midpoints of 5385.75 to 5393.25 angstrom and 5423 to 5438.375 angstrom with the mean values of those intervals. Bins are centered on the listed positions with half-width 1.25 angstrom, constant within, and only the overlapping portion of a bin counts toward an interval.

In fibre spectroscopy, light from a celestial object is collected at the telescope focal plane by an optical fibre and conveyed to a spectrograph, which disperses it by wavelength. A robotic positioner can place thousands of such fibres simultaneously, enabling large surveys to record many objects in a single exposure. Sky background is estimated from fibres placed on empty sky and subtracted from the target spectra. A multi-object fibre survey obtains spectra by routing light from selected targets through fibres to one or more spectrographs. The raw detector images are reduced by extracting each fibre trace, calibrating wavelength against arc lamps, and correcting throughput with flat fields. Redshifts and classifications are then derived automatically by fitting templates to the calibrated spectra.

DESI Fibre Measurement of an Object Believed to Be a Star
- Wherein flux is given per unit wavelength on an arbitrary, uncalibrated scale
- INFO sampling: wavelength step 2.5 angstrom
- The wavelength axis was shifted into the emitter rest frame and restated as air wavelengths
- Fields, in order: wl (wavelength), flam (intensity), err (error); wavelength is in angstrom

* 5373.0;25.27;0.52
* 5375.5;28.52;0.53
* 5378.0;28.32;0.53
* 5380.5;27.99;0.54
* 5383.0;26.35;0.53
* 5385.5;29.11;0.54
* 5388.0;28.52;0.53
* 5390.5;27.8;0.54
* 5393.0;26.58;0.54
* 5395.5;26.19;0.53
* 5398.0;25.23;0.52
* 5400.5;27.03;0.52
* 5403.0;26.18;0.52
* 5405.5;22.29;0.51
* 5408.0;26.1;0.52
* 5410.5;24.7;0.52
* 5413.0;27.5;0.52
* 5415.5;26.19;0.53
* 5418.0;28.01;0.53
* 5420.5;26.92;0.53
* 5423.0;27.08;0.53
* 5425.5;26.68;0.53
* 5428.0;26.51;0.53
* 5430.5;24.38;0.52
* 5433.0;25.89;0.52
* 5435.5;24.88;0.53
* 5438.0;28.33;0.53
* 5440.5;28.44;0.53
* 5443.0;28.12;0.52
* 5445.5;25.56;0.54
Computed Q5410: 1.0 angstrom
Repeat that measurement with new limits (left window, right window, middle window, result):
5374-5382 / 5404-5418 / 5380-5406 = 0.23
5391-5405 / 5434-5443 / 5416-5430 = 0.00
